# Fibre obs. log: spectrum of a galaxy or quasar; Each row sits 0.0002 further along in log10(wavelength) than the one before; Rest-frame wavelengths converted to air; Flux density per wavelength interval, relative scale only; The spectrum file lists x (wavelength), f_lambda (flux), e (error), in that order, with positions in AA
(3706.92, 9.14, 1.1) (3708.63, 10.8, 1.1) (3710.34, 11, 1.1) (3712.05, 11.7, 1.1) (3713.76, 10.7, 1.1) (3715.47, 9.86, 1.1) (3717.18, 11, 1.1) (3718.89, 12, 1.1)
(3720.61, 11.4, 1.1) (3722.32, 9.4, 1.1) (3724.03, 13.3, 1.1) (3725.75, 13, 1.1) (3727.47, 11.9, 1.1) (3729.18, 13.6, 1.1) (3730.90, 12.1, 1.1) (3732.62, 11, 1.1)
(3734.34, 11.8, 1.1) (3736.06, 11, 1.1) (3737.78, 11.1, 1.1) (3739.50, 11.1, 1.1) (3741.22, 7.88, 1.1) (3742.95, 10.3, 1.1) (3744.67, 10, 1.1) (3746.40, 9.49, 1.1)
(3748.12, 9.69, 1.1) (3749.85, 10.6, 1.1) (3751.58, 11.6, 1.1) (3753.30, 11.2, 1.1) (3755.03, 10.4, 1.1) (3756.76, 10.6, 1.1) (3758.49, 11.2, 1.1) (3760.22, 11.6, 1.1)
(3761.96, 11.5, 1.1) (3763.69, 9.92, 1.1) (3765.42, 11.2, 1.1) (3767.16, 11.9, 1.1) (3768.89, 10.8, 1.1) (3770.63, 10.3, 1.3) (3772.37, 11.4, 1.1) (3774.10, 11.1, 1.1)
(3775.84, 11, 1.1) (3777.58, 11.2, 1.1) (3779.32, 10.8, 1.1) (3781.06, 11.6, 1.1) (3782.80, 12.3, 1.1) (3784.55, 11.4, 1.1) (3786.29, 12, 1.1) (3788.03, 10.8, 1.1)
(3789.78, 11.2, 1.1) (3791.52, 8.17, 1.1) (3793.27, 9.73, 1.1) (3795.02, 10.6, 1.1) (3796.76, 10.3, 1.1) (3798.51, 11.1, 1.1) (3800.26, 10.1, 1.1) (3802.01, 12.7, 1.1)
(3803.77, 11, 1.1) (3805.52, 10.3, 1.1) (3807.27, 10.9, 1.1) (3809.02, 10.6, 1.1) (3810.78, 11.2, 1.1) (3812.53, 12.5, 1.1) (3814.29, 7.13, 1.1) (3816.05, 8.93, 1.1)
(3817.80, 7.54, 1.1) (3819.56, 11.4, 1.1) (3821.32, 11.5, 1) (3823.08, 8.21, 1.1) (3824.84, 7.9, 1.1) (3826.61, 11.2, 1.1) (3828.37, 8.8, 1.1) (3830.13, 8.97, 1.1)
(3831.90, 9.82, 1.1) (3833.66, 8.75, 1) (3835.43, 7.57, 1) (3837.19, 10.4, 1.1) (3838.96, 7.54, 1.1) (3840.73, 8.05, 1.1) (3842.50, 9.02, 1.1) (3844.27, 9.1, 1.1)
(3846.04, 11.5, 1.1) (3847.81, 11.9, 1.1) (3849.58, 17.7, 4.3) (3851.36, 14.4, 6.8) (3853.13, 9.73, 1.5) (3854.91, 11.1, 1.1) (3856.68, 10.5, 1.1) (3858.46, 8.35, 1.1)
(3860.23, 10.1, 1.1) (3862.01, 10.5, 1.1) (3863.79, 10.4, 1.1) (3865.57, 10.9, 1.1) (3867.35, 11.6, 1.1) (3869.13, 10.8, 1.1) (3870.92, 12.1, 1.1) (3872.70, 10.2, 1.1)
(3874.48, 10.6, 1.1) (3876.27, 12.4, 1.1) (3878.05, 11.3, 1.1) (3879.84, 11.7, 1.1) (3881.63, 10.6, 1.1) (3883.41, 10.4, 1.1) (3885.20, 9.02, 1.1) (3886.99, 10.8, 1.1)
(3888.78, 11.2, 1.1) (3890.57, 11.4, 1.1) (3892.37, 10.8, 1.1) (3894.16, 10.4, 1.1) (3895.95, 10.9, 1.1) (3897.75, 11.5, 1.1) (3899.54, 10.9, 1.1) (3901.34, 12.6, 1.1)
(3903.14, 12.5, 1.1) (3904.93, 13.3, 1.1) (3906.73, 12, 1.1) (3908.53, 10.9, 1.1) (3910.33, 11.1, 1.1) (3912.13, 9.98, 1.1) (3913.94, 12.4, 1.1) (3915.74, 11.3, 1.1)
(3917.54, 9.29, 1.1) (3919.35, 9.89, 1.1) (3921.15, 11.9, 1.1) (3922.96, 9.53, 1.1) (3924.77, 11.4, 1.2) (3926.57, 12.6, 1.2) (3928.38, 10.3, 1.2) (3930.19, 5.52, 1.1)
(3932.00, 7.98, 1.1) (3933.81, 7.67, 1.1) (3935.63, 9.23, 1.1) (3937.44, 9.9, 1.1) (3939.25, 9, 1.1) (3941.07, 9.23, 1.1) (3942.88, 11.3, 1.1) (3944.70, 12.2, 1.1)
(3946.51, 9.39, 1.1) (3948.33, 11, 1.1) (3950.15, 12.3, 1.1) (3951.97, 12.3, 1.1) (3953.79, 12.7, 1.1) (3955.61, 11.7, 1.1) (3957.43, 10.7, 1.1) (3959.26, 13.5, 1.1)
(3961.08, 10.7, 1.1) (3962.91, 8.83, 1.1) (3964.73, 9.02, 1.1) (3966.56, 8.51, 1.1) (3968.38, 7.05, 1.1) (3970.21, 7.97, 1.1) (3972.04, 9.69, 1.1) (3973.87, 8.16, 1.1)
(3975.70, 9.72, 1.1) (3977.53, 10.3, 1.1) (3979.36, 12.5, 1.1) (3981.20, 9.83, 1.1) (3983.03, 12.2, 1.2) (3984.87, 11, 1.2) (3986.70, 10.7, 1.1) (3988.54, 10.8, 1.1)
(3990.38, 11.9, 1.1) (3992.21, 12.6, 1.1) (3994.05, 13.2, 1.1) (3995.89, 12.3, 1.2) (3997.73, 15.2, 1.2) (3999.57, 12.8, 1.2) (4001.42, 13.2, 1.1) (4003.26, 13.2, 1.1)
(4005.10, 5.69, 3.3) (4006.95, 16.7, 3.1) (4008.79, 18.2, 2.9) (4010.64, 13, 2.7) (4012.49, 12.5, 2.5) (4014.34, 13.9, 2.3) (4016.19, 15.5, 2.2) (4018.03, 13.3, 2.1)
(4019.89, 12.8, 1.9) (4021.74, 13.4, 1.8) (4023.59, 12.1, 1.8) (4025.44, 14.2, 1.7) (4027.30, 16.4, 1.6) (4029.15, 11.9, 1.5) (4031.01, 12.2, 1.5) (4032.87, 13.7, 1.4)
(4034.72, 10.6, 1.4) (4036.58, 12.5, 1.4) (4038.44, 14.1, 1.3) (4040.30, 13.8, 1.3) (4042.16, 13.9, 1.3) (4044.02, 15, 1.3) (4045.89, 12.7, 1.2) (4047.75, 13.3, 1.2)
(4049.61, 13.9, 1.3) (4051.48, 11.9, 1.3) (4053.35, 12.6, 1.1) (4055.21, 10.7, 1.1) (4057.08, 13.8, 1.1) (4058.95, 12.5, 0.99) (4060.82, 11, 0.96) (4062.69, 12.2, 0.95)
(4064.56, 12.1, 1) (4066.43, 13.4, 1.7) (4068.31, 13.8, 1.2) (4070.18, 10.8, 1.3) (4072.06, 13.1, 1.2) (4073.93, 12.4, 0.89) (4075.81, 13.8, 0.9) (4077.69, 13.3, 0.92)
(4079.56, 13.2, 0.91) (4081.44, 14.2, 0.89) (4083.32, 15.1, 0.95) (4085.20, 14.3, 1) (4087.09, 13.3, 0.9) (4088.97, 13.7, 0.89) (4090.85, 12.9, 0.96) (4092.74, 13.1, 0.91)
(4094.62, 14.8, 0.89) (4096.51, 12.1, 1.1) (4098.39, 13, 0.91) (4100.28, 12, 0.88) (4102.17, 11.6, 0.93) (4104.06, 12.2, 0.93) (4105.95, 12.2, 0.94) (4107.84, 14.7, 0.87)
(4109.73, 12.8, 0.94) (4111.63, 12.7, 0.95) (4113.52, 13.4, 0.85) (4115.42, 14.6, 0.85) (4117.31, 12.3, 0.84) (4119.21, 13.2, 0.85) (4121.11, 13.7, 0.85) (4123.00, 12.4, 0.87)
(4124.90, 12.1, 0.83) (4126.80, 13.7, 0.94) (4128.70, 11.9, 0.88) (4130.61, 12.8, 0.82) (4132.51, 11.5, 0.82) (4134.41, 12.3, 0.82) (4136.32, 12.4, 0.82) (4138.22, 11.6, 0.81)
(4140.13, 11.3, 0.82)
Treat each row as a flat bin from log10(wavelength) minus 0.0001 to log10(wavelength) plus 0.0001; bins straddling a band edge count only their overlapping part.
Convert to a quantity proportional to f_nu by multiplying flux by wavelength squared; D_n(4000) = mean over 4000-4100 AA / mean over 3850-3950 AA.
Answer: 1.32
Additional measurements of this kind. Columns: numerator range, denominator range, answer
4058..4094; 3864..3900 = 1.32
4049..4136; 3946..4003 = 1.23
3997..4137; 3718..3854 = 1.41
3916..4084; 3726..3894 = 1.23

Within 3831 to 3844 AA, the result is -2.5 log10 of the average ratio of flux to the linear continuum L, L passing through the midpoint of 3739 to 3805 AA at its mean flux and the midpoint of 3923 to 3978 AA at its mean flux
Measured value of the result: 0.20 mag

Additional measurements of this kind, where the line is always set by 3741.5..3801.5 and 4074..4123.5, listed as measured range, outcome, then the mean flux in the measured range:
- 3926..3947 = 0.26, 9.48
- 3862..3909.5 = 0.04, 11.2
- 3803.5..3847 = 0.17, 9.58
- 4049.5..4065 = 0.06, 12.2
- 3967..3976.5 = 0.40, 8.51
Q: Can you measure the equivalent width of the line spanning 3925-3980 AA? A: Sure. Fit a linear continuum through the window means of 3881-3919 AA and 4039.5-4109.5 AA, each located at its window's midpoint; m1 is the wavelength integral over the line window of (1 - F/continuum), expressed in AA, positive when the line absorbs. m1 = 7.7 AA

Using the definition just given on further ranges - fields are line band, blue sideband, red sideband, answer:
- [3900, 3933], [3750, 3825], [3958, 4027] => 1.76 AA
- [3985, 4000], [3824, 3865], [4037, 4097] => -0.25 AA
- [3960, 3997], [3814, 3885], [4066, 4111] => 4.54 AA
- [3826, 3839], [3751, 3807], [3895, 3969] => 1.98 AA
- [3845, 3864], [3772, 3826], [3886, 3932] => -1.36 AA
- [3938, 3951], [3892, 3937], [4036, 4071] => 0.59 AA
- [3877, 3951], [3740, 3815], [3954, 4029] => 5.28 AA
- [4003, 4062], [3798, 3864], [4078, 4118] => -3.06 AA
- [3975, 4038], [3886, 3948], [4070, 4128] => -4.33 AA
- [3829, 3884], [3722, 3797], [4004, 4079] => 5.34 AA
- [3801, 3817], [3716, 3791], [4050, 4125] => 1.19 AA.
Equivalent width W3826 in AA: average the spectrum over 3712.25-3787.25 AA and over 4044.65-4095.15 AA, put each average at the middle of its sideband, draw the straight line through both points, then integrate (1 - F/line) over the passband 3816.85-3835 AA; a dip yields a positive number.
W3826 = 3.5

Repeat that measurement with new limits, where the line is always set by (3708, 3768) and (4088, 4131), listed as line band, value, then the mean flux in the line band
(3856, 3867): 1.4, 10.2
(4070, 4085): -0.7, 13.4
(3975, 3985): 1.1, 10.9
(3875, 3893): 1.3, 11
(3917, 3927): 1.0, 10.7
